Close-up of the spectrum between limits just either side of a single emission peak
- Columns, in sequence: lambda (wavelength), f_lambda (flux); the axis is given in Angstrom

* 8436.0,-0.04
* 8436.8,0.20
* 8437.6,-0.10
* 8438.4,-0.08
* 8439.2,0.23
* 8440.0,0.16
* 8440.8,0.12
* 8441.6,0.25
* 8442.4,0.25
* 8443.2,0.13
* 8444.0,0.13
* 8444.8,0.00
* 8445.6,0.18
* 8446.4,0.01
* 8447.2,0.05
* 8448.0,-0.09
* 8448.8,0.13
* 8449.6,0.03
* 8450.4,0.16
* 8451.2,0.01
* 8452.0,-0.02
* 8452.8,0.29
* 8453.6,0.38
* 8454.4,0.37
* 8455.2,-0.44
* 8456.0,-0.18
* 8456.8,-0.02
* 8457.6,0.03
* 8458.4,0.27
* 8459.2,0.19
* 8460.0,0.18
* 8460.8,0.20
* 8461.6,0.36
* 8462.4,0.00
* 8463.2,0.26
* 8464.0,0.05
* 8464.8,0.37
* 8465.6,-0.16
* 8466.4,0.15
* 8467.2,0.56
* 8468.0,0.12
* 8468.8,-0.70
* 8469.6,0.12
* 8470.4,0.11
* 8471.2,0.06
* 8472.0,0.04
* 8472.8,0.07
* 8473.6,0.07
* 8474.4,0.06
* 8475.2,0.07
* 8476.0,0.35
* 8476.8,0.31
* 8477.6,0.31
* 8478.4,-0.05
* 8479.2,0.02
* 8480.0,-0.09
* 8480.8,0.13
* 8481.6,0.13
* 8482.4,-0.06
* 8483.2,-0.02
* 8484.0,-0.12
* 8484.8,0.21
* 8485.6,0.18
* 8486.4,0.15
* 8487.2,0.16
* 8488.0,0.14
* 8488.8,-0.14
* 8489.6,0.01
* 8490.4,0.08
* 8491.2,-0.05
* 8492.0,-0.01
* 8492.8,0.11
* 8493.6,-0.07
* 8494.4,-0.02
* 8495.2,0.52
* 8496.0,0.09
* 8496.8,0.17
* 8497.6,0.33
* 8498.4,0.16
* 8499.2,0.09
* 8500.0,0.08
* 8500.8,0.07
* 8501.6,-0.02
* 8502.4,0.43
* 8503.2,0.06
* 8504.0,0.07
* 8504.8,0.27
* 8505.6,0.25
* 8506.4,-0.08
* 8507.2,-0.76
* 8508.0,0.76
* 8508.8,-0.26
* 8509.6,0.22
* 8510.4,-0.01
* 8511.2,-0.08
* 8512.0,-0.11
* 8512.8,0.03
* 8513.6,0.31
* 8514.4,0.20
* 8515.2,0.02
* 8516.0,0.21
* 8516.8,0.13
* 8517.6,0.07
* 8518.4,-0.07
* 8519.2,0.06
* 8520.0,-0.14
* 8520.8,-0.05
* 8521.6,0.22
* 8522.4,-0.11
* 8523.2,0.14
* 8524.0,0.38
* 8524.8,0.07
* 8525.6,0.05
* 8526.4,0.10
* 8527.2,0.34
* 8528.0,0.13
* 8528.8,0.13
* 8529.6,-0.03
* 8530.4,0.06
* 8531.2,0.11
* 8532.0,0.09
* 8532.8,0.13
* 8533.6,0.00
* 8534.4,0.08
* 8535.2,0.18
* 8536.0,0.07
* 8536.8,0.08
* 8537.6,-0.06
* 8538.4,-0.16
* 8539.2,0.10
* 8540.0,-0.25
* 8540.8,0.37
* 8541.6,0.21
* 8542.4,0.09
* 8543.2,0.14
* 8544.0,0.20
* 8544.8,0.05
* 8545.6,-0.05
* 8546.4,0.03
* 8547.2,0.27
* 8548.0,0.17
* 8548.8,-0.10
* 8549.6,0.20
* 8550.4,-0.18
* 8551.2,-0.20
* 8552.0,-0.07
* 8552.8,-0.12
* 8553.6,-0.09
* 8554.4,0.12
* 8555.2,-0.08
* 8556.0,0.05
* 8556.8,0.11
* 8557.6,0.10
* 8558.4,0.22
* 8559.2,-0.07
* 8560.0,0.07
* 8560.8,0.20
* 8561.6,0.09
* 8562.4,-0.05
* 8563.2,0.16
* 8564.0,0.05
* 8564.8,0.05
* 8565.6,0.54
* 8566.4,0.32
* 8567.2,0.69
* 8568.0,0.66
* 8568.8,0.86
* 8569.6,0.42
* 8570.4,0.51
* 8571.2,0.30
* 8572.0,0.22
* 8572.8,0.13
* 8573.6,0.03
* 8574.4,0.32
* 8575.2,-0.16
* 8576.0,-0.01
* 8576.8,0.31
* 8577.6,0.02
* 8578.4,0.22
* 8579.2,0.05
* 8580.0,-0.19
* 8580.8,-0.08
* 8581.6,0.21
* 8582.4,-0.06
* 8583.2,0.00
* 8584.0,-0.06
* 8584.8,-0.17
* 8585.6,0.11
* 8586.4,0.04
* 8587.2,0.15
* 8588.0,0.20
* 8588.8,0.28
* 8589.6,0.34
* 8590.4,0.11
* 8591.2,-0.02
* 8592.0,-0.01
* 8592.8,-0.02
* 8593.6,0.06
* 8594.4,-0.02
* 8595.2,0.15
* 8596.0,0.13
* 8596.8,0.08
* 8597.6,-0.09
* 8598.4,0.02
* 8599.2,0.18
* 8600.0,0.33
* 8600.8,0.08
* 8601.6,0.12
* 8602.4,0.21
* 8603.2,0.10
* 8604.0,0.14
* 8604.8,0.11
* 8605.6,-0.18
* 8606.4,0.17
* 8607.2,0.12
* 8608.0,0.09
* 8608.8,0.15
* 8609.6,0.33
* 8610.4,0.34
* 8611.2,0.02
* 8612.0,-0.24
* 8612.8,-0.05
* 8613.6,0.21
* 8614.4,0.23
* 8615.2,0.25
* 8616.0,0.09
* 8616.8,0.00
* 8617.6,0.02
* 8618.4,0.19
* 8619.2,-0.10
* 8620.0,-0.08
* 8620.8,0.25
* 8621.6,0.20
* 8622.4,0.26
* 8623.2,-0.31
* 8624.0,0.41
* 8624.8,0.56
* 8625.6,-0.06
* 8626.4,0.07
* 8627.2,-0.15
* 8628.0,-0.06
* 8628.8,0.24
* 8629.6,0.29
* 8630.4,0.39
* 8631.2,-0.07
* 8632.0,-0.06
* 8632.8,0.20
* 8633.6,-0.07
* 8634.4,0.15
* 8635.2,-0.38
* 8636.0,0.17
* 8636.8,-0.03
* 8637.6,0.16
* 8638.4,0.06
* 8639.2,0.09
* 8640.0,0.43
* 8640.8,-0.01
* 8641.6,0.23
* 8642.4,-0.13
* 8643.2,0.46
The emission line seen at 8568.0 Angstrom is H-gamma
